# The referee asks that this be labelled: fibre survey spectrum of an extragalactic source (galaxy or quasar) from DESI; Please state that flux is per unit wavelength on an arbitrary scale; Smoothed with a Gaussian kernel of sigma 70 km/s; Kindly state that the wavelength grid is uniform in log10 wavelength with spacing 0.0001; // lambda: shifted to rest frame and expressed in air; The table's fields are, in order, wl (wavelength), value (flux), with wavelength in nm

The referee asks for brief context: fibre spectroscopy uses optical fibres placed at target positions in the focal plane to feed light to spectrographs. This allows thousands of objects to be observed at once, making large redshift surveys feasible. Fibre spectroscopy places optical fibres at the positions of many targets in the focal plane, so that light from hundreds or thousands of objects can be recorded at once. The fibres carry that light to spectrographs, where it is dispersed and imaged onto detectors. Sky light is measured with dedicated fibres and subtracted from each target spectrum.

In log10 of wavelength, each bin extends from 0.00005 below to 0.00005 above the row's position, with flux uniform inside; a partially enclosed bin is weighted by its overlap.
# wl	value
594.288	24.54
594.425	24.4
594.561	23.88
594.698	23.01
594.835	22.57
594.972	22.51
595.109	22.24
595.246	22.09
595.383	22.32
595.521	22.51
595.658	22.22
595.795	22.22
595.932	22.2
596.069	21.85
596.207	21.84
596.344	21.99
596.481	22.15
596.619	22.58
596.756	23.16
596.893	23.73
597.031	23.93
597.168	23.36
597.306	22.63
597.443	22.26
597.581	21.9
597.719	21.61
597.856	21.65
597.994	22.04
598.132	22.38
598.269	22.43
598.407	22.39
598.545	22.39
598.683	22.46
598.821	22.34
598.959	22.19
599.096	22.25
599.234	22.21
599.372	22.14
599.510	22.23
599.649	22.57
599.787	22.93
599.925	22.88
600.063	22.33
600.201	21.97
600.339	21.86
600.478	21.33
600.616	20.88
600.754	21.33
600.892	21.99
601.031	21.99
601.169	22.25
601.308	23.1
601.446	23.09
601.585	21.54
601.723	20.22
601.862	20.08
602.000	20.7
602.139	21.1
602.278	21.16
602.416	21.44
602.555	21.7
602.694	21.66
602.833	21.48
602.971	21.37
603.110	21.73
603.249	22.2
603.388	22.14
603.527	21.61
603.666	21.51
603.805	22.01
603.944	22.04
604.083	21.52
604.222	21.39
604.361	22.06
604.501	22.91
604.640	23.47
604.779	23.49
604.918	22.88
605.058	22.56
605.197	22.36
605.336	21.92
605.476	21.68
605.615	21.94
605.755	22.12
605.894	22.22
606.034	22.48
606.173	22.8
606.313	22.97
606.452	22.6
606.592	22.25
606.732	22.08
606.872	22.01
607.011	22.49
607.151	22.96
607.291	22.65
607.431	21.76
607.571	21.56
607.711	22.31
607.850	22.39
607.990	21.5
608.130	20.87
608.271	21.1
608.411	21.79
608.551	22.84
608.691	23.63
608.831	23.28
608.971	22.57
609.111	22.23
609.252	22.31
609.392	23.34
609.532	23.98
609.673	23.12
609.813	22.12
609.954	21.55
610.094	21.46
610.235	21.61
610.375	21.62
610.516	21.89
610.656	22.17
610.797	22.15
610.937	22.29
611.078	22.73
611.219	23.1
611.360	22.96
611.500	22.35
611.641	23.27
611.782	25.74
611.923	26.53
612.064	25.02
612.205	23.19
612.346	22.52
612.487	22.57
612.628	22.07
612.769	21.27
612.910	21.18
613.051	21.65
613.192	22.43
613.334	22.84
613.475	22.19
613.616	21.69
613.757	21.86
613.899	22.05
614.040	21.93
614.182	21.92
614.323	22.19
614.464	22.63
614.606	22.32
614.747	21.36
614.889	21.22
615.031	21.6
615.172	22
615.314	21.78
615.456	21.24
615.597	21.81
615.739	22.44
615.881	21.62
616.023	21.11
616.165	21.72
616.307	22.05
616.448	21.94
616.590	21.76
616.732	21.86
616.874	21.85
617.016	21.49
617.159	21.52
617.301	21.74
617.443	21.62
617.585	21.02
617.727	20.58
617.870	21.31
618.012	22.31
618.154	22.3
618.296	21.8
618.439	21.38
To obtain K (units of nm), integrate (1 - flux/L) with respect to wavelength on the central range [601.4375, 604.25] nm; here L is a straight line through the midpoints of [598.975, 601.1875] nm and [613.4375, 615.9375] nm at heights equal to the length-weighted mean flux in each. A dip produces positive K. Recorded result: 0.072 nm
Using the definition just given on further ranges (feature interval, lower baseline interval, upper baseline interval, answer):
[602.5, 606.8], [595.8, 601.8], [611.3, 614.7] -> 0.05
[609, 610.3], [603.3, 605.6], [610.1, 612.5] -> 0.02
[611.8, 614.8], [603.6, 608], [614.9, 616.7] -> -0.09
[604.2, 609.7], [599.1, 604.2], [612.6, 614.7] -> -0.14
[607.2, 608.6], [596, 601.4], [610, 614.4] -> 0.04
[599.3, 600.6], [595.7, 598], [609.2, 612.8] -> 0.02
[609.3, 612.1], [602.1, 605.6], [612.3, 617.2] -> -0.13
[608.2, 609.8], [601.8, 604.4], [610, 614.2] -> -0.04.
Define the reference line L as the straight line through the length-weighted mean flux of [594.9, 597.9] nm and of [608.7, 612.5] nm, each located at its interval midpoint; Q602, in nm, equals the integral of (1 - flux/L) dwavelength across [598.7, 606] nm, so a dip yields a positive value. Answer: 0.208 nm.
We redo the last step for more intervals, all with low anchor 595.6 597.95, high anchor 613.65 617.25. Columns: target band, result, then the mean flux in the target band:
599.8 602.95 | 0.087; 21.7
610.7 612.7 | -0.125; 23.3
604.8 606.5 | -0.021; 22.4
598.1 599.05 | 0.000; 22.4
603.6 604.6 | 0.010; 22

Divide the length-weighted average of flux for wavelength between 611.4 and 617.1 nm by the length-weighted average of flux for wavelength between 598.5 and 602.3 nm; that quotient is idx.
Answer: 1.02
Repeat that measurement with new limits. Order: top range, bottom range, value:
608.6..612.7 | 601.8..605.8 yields 1.05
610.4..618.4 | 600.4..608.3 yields 1.01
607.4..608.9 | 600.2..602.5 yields 1.03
